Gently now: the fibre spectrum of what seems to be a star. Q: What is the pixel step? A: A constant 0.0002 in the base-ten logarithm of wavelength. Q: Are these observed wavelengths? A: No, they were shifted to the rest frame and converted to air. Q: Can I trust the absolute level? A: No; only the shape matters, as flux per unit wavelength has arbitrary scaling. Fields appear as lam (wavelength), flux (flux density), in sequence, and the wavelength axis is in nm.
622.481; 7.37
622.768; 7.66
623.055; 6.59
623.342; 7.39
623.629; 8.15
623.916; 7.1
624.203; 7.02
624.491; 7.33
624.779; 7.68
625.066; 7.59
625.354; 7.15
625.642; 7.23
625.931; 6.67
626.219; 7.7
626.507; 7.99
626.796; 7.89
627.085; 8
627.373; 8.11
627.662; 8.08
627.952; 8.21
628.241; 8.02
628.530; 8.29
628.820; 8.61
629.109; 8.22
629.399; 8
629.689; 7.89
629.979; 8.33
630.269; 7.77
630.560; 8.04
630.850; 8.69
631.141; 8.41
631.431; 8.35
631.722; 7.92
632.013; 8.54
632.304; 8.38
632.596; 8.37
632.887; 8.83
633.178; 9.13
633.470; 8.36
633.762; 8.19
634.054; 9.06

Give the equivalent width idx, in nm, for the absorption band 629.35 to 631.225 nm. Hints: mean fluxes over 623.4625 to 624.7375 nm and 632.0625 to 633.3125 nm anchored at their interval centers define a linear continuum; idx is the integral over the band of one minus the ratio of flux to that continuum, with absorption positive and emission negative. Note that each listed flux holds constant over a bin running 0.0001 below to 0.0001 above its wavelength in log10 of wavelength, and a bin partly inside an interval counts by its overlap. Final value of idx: 0.04 nm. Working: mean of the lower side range 7.42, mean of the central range 8.16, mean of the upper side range 8.66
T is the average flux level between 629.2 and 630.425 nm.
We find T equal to 8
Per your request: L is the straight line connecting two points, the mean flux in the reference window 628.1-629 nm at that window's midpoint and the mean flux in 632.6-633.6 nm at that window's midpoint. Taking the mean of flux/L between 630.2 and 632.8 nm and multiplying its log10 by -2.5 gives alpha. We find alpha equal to 0.04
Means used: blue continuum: 8.31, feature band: 8.3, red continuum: 8.73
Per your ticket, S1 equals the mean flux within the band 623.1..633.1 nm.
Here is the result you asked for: 7.94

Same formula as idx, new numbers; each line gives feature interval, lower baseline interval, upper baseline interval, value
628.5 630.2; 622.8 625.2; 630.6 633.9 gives -0.026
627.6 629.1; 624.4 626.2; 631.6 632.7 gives -0.097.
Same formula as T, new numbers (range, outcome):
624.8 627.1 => 7.51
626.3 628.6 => 8.06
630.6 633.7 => 8.48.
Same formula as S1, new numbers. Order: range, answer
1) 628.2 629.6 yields 8.23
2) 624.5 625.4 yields 7.49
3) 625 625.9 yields 7.21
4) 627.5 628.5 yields 8.12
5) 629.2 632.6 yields 8.22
